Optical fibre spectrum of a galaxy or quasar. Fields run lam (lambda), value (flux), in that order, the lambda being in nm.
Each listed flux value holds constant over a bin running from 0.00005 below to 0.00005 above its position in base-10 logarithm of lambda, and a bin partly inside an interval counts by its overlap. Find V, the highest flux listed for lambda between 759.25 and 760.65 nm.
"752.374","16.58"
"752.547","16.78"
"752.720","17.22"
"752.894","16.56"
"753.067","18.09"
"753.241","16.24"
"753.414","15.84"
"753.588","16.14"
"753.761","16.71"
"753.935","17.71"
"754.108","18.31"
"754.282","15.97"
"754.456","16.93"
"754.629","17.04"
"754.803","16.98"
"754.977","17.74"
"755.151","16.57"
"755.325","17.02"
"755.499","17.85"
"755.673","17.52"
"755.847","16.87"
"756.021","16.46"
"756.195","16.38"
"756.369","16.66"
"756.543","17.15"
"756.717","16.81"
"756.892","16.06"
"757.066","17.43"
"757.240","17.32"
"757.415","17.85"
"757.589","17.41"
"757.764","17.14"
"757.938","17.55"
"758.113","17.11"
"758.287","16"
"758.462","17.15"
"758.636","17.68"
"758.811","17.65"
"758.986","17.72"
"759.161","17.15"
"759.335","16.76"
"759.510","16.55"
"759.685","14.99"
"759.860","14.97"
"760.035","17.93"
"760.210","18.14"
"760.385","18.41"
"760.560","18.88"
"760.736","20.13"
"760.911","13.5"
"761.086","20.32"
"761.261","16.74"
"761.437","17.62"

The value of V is 18.88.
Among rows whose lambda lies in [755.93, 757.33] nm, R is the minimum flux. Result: 16.06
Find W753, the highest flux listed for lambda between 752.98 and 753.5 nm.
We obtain 18.09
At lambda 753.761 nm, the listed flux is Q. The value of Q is 16.71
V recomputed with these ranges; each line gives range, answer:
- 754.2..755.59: 17.85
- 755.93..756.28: 16.46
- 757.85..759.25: 17.72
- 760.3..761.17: 20.32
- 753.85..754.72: 18.31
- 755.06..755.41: 17.02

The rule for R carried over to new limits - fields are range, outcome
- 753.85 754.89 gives 15.97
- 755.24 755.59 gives 17.02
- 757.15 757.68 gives 17.32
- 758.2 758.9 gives 16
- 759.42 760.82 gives 14.97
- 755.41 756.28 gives 16.38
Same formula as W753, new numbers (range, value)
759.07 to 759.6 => 17.15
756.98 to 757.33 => 17.43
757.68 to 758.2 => 17.55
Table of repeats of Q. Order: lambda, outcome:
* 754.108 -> 18.31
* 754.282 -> 15.97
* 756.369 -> 16.66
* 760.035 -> 17.93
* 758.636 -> 17.68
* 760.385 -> 18.41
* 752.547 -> 16.78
